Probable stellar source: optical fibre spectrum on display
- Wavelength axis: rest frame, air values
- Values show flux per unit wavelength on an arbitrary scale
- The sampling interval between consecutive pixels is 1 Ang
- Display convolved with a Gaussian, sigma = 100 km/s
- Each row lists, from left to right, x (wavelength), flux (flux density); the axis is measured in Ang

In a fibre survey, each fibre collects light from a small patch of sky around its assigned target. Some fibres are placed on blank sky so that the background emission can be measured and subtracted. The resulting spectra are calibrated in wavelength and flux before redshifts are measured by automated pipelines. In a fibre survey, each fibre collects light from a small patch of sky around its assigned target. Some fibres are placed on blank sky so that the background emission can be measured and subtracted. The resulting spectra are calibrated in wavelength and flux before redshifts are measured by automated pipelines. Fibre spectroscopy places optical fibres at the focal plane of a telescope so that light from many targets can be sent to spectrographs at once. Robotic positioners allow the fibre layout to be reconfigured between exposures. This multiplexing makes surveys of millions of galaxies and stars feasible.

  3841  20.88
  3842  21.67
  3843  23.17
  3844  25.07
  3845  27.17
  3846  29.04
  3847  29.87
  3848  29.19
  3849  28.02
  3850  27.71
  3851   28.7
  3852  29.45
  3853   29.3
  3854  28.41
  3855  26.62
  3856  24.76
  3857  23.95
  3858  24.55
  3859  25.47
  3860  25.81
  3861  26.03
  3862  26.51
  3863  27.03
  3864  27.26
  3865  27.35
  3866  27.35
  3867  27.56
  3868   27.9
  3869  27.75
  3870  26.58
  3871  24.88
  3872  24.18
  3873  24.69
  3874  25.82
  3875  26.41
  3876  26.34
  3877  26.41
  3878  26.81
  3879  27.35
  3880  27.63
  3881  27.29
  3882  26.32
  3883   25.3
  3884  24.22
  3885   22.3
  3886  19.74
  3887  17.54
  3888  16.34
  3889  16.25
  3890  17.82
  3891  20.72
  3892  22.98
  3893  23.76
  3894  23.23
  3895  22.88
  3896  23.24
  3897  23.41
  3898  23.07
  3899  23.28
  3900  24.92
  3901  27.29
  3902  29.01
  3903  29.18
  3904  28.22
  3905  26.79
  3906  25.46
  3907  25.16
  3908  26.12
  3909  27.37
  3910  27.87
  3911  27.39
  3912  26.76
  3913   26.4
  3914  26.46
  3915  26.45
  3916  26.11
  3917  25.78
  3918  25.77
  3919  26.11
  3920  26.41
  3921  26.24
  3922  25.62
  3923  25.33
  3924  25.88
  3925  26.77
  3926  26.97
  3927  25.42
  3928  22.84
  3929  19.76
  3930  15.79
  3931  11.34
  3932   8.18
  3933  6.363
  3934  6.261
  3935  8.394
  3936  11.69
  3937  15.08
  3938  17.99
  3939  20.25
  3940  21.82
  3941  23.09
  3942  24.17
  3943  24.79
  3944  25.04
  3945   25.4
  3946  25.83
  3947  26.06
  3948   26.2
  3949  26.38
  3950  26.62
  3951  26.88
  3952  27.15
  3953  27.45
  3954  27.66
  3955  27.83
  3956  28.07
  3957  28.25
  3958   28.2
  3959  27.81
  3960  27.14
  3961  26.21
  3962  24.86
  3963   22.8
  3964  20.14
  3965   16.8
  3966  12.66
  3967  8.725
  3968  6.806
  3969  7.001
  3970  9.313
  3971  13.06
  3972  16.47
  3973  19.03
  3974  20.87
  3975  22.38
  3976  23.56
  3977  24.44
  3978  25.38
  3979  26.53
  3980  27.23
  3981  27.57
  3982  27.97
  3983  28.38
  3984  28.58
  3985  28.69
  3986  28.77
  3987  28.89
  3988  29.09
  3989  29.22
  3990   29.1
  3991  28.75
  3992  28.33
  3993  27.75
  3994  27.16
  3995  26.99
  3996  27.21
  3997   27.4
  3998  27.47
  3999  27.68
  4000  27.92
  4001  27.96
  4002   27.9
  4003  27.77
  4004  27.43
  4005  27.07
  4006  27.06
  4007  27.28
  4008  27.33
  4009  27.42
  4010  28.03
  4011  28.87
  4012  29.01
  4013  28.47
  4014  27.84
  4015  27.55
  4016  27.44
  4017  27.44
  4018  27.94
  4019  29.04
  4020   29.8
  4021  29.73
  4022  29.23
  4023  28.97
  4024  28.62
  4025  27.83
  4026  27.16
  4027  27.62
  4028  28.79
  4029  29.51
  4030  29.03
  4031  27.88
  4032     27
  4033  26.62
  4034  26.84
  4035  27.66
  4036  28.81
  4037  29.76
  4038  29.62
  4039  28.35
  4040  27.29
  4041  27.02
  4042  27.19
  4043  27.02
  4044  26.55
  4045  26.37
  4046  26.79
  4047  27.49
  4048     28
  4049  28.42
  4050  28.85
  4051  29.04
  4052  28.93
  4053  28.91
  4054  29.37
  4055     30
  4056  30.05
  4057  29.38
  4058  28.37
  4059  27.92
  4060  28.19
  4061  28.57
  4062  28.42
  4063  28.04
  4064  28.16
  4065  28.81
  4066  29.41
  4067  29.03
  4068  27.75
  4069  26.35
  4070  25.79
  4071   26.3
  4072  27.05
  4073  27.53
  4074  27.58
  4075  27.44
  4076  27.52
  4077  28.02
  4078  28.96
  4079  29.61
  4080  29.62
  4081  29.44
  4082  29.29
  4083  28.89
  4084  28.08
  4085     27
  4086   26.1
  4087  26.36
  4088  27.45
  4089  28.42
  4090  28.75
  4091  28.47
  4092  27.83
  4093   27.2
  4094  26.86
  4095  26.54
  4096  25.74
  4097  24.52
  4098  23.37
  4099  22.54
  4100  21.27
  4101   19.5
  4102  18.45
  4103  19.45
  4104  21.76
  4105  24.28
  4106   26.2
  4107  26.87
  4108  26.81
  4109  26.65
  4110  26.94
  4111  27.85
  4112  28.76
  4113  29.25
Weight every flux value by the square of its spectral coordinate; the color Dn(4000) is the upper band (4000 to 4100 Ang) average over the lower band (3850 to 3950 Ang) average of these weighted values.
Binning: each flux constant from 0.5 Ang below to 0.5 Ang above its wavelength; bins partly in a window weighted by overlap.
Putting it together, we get 1.3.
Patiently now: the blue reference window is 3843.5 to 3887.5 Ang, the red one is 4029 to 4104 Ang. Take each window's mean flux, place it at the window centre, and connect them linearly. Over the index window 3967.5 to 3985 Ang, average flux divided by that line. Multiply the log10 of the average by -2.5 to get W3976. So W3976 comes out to 0.26 mag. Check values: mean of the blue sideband 26.3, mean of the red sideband 27.3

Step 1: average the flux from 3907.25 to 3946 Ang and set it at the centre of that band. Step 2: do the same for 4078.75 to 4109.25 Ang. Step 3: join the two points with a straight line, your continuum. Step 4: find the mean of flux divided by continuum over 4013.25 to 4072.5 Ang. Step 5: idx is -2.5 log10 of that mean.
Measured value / -0.14 mag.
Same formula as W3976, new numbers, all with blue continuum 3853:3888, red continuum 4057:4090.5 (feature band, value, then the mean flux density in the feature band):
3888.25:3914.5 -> 0.05 mag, 24.7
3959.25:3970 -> 0.48 mag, 17.2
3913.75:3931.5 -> 0.09 mag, 24.1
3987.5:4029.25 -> -0.03 mag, 28.1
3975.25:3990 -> -0.02 mag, 27.4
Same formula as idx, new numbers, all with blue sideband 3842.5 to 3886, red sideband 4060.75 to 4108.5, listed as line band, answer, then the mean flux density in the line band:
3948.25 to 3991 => 0.126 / 23.6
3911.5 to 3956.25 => 0.170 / 22.7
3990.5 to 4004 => -0.045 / 27.7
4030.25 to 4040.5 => -0.057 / 28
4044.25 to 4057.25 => -0.077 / 28.5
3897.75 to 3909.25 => 0.007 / 26.4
